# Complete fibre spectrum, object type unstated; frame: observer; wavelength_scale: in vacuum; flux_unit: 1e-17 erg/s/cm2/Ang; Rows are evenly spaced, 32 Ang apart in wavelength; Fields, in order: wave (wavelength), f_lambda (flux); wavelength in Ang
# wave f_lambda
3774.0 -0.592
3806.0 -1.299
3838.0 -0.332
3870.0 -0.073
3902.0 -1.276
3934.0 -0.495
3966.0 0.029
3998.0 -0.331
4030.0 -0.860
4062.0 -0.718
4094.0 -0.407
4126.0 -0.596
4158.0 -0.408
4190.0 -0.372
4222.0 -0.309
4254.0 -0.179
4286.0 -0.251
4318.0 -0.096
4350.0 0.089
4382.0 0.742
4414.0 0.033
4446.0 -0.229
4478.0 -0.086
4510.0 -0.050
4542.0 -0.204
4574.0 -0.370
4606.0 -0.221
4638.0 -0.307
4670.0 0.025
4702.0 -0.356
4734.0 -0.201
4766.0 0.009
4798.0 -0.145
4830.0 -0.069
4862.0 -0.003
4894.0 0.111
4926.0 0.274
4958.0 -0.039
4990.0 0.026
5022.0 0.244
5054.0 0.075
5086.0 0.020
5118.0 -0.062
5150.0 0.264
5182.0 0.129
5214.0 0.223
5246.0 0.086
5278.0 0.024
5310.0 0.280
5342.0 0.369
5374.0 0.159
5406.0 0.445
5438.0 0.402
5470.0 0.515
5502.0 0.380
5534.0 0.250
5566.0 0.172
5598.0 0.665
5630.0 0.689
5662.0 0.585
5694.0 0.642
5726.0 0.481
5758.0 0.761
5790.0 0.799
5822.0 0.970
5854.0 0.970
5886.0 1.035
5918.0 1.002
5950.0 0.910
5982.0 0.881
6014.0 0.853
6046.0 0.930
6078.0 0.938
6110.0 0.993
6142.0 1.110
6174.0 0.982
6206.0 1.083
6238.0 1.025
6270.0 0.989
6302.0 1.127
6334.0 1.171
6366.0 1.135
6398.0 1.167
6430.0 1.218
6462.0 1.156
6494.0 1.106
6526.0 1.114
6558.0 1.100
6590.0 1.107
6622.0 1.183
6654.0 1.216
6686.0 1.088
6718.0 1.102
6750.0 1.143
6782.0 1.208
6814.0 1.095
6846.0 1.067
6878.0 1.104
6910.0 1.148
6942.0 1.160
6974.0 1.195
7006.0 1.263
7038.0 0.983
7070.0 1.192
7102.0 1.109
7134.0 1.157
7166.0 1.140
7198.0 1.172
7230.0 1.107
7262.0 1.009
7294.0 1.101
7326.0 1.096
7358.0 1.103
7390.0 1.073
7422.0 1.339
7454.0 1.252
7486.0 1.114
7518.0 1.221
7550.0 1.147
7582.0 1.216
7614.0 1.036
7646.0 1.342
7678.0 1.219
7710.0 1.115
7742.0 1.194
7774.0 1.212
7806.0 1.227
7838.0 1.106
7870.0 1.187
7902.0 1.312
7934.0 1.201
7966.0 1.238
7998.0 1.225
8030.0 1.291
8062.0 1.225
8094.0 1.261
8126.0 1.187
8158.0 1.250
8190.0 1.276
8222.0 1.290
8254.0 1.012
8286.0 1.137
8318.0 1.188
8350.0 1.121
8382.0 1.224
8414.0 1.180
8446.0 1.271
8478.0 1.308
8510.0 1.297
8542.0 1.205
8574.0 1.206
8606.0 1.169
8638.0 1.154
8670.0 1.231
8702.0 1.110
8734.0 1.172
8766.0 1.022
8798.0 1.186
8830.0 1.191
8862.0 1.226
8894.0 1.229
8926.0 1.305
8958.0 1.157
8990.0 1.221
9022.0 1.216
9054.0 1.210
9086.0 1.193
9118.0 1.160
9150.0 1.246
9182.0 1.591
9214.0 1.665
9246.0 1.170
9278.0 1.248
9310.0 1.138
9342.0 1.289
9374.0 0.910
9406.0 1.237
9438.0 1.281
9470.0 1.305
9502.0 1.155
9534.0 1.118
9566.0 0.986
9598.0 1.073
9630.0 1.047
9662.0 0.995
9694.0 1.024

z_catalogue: 0.401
